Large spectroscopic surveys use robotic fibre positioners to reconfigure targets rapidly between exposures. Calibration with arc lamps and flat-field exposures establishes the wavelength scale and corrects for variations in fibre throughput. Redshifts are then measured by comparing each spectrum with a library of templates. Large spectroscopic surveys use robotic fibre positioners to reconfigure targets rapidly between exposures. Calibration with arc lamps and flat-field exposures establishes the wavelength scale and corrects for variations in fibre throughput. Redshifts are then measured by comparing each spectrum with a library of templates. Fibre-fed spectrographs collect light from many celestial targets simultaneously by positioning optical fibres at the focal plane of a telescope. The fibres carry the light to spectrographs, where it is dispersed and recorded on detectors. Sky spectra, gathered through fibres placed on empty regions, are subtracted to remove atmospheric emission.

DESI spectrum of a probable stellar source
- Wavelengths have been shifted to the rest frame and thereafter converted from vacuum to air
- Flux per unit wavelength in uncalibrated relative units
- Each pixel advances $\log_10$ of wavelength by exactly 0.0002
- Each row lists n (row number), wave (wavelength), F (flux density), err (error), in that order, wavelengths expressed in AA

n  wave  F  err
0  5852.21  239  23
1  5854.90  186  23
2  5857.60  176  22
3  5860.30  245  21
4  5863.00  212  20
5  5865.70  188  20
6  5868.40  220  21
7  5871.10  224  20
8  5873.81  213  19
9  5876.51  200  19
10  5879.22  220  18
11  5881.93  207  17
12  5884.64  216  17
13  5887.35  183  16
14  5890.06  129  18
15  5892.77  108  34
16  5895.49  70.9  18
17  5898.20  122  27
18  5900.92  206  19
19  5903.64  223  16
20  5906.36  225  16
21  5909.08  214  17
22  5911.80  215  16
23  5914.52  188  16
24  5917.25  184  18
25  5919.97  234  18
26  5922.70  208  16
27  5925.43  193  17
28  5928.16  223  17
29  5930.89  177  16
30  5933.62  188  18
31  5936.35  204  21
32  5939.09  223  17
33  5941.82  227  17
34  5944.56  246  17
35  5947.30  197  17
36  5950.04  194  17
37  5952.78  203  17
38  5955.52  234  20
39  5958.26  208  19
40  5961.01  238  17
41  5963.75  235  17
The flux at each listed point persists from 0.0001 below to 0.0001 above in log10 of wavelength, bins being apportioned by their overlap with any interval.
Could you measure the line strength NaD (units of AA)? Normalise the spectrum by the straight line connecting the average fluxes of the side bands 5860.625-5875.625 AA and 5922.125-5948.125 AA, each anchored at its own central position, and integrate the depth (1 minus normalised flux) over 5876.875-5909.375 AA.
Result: 5.4 AA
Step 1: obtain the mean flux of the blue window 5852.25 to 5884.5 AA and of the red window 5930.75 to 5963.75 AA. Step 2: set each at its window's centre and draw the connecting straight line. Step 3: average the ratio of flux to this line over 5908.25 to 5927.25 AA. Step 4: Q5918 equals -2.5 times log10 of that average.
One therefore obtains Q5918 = 0.04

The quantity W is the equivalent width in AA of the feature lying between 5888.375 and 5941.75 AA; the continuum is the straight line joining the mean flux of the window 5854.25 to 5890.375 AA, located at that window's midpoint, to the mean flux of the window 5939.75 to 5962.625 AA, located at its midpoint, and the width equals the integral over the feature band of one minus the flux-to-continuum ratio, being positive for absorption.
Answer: 6.3 AA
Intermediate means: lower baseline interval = 204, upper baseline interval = 219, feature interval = 187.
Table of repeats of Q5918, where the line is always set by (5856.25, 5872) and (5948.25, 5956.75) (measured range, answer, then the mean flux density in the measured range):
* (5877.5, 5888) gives 0.01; 208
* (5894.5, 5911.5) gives 0.16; 182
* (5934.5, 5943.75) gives -0.04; 218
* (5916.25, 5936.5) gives 0.04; 202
